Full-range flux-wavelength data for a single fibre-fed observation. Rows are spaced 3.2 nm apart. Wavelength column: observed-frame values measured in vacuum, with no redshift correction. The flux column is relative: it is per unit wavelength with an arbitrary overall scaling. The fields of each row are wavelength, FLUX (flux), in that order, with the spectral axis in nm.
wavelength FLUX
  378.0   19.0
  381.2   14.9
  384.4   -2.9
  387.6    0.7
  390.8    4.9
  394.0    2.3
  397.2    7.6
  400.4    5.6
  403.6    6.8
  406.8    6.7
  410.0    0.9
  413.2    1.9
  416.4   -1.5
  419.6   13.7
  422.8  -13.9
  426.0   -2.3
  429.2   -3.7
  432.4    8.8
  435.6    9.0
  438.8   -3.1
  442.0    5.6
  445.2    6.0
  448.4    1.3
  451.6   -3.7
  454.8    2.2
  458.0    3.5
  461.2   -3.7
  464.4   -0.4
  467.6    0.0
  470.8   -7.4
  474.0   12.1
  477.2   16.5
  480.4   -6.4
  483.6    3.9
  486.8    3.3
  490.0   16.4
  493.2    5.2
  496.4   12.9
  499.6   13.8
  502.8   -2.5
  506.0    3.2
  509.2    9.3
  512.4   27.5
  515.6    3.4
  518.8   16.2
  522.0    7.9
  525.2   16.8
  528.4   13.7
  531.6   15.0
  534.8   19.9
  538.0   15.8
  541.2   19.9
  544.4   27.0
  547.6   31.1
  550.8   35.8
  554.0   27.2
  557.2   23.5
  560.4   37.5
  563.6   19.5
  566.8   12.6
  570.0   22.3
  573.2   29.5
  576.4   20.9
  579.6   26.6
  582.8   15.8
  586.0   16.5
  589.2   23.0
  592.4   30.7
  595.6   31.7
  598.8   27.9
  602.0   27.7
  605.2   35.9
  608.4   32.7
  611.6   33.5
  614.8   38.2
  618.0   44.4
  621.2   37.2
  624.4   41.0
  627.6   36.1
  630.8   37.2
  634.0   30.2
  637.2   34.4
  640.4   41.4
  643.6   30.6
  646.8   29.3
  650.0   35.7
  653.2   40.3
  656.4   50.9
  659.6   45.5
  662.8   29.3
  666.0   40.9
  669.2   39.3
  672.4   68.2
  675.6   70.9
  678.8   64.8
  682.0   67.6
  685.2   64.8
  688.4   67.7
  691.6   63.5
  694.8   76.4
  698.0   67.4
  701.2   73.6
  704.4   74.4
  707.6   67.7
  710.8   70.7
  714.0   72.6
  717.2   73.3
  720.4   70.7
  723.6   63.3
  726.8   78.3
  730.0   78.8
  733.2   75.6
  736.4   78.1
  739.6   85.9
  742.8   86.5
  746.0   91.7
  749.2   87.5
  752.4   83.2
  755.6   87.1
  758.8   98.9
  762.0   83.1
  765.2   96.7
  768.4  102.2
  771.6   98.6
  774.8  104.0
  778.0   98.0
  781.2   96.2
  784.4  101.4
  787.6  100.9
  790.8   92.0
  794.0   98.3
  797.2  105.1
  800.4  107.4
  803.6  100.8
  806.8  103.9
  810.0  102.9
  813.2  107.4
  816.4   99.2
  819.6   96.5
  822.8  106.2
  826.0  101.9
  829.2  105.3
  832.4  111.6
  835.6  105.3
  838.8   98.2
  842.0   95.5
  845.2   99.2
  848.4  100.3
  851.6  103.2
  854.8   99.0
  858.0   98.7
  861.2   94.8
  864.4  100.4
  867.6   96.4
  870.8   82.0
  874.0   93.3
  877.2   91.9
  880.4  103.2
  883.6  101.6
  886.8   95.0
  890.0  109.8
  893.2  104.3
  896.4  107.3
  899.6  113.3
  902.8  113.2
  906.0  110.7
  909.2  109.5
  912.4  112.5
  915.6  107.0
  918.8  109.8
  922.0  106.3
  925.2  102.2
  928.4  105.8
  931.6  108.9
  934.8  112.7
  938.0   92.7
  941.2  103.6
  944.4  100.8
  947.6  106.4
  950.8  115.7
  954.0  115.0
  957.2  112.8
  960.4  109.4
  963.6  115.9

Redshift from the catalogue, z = 0.68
